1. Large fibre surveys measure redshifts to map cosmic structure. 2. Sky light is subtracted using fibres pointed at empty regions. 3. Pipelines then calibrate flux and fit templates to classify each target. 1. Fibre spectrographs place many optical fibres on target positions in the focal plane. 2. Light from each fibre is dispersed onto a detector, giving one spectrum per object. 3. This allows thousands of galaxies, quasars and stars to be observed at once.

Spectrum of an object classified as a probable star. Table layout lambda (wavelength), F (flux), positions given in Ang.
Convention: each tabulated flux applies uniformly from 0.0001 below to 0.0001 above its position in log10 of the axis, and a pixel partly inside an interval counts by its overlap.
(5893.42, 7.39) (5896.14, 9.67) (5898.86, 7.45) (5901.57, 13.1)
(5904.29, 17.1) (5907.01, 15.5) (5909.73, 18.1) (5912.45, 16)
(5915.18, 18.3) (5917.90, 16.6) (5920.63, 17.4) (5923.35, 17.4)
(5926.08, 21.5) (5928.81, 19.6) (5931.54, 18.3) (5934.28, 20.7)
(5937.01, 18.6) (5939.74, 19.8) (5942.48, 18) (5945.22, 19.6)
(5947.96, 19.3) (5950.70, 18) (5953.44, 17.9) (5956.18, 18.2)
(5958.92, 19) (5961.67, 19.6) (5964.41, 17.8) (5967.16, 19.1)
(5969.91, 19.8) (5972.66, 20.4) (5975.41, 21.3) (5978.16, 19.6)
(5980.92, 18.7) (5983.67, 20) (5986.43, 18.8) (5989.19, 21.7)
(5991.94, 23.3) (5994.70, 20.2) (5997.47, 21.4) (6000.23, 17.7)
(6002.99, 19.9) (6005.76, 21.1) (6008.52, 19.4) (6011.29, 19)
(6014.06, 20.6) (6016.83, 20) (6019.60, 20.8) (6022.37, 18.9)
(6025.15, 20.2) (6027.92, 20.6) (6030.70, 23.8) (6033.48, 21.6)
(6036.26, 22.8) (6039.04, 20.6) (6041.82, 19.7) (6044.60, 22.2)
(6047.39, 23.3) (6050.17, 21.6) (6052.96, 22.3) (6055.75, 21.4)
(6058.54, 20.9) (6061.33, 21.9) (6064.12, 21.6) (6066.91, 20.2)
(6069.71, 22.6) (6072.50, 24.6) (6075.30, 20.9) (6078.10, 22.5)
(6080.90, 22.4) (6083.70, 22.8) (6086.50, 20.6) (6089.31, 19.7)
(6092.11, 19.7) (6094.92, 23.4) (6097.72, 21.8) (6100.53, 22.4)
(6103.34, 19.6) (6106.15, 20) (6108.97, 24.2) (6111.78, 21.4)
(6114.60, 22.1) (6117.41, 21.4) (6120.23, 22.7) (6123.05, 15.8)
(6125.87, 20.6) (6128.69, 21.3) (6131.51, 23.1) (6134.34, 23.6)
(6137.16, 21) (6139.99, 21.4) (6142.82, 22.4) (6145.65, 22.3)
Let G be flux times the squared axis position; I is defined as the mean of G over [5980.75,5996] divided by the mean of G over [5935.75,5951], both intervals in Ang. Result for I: 1.1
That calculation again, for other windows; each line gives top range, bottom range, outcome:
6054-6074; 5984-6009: 1.10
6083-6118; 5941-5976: 1.18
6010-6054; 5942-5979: 1.13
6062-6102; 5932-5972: 1.20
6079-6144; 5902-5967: 1.24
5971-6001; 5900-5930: 1.21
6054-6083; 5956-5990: 1.16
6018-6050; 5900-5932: 1.28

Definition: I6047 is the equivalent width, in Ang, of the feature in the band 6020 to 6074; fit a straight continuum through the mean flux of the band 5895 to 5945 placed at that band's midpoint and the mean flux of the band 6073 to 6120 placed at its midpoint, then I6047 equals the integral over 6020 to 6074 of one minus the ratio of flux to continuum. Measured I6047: -3.4 Ang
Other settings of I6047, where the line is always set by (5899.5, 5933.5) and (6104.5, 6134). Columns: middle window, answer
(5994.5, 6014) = -0.8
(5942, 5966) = -0.8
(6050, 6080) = -2.4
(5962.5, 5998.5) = -3.1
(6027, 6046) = -1.9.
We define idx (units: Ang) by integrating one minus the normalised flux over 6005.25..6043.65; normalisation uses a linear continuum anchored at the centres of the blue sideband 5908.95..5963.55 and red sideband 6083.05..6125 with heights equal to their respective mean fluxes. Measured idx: -1.4 Ang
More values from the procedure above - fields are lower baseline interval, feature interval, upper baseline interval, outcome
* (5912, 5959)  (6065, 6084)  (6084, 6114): -1.17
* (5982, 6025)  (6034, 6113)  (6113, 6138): -3.27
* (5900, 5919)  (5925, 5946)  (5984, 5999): -2.04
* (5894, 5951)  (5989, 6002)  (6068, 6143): -1.33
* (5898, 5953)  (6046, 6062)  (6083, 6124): -1.34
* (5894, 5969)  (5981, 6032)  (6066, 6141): -3.09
